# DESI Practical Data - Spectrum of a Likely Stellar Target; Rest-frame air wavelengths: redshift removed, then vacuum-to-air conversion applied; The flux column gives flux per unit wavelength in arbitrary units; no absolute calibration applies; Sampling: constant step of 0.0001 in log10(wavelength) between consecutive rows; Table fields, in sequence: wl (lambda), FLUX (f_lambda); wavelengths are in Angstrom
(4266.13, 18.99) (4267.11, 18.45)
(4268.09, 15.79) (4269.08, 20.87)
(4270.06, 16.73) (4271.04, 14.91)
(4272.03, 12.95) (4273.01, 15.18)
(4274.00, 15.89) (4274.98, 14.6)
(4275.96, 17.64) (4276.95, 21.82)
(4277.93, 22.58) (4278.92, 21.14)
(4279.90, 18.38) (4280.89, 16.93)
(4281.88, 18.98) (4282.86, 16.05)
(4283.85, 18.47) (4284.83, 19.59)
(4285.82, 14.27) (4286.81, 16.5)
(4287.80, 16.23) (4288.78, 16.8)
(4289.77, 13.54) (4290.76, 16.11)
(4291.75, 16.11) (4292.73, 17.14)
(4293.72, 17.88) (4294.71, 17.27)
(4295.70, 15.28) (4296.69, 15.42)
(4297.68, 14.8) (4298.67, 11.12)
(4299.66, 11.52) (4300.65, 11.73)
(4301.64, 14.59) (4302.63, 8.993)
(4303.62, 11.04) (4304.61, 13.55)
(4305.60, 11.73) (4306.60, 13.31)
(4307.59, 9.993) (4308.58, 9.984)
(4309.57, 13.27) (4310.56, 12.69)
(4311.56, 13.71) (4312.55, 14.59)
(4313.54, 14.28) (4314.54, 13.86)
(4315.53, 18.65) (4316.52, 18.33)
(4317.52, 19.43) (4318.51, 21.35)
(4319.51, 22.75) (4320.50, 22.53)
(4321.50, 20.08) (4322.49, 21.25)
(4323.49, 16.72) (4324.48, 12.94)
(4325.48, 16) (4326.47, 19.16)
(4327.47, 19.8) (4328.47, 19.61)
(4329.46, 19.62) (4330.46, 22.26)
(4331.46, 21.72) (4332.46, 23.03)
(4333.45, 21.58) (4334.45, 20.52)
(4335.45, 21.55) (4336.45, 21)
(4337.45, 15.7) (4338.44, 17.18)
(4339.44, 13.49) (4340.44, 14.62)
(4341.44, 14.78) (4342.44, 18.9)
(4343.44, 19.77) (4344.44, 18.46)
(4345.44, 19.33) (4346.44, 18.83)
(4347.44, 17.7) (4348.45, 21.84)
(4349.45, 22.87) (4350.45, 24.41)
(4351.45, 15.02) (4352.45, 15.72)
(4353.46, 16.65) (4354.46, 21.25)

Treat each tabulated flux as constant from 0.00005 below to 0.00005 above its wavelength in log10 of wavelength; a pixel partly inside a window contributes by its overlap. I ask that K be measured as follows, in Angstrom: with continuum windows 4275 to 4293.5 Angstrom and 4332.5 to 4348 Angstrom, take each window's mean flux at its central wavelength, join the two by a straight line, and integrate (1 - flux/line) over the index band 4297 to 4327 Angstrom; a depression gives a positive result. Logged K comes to 4.78 Angstrom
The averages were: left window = 17.6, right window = 18.4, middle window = 15.1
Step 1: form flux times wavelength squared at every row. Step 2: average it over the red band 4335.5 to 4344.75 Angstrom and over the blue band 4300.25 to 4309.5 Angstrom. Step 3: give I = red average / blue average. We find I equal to 1.5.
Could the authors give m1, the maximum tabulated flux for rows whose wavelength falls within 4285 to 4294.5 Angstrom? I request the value 17.88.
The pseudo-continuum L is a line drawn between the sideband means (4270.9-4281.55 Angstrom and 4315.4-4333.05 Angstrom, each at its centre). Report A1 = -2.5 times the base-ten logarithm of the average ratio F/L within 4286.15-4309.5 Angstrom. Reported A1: 0.31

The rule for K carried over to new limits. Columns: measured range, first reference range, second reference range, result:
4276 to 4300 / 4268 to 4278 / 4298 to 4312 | -3.6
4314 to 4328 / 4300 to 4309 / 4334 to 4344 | -4.1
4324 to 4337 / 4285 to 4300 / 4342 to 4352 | -1.0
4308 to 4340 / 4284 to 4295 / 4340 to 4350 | -0.2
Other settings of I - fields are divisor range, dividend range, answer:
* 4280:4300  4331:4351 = 1.23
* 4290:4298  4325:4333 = 1.27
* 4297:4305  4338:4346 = 1.42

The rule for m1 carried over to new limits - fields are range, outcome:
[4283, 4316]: 19.59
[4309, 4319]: 21.35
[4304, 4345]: 23.03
